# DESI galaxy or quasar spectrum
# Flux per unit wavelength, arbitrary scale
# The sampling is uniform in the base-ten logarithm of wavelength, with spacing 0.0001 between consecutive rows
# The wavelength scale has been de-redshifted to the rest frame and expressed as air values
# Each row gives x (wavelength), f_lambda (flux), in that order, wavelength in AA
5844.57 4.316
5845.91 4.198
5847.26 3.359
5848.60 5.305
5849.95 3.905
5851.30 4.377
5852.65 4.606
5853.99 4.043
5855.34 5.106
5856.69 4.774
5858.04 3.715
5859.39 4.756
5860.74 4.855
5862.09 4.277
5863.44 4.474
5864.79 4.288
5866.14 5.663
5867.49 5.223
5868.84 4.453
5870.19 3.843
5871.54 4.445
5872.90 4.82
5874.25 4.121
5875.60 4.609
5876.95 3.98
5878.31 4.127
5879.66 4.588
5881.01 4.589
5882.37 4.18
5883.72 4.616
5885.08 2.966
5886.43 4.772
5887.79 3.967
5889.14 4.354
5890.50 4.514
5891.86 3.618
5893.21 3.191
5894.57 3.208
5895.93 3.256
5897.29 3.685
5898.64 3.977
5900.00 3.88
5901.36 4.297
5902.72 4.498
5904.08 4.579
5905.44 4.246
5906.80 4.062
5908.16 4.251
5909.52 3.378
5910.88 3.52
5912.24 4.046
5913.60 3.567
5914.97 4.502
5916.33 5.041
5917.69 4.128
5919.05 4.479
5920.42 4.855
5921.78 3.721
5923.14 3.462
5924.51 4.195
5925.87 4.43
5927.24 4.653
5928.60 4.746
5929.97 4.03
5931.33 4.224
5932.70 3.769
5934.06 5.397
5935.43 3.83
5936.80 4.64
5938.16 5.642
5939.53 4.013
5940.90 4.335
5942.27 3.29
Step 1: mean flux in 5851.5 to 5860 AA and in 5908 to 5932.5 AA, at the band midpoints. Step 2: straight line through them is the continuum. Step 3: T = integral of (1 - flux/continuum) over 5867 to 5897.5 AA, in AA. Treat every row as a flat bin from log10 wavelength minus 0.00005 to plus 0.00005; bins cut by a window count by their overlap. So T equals 1.6 AA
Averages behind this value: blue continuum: 4.49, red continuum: 4.17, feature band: 4.14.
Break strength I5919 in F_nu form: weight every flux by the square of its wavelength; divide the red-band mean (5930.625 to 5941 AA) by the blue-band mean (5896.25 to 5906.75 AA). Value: 1.1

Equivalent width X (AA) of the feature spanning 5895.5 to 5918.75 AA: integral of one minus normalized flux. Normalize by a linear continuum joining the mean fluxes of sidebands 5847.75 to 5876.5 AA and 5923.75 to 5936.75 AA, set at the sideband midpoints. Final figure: 1.89 AA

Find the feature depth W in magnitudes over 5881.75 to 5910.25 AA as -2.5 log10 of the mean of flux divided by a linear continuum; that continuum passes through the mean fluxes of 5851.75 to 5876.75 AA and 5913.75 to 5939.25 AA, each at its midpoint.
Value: 0.13 mag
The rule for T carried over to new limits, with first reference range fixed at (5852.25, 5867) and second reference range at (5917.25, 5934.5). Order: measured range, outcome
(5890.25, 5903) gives 1.9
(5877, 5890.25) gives 0.8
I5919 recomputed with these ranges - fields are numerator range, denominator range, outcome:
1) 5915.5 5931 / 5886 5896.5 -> 1.14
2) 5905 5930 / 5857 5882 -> 0.95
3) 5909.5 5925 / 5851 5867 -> 0.91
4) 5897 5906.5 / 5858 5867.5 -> 0.91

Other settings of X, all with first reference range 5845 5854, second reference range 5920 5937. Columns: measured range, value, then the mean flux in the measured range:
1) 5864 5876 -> -0.9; 4.61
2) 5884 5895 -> 1.1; 3.87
